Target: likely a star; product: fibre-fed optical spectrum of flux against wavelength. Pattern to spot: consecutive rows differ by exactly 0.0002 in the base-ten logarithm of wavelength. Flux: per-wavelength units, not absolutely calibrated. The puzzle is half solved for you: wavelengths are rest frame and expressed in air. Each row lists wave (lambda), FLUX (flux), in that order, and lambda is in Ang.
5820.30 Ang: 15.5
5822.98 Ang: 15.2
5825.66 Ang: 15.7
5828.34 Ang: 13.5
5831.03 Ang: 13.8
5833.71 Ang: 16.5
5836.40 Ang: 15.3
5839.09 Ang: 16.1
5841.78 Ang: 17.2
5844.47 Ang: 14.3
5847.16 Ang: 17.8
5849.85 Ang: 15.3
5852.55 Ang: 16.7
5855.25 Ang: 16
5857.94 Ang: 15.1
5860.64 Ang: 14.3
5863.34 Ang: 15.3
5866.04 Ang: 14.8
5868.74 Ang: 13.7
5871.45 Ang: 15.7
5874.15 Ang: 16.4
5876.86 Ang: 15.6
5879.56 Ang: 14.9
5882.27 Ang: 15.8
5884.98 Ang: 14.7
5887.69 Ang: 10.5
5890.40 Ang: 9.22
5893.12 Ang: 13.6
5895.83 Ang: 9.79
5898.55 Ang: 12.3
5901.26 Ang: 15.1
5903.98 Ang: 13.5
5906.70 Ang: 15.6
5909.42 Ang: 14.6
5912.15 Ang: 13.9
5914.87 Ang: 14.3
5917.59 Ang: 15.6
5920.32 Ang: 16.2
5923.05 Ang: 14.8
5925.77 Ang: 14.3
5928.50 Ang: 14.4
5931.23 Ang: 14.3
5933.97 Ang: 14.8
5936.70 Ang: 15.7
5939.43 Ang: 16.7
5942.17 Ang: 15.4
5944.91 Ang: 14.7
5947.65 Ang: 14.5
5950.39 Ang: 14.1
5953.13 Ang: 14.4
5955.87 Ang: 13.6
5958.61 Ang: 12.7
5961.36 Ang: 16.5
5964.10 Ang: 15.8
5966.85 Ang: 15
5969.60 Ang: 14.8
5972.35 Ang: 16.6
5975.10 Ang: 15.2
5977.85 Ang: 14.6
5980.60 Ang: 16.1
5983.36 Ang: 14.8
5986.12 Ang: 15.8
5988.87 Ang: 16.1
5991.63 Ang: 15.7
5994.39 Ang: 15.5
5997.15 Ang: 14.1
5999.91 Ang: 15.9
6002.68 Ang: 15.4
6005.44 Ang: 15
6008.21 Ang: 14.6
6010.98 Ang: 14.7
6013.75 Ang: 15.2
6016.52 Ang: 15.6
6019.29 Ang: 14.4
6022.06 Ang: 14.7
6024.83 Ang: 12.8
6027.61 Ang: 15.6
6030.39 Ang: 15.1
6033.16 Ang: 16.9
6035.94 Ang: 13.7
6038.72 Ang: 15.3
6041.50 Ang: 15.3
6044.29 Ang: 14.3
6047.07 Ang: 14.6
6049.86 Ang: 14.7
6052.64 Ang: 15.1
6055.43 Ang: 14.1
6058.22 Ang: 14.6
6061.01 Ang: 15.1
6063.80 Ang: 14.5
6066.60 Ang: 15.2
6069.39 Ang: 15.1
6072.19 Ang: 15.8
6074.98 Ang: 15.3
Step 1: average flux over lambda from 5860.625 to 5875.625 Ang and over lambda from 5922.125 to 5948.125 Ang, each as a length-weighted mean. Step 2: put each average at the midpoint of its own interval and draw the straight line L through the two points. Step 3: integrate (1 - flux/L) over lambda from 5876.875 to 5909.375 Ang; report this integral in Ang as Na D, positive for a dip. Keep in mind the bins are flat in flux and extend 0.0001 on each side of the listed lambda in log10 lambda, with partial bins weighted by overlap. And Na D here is 3.7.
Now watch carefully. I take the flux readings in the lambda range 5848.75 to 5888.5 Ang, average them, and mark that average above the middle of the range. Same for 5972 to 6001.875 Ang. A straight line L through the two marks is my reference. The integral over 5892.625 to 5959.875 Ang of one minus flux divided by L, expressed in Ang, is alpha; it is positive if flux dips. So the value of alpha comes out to 3.9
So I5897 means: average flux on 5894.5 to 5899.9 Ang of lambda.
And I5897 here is 11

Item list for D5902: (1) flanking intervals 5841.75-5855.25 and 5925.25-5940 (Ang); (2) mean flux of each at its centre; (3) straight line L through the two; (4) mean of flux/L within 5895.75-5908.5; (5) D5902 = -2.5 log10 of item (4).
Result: 0.13 mag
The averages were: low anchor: 16.1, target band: 13.7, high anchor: 15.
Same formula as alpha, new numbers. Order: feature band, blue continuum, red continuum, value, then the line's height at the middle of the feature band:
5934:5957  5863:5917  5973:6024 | -0.5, 14.6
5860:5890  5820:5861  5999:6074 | 1.8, 15.4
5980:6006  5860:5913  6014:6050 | -1.4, 14.6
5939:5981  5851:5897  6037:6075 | -1.2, 14.6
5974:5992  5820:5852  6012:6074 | -0.4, 15.1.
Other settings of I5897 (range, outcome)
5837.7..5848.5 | 16.3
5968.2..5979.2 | 15.3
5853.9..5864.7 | 15.2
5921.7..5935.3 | 14.5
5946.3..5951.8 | 14.3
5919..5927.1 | 15.1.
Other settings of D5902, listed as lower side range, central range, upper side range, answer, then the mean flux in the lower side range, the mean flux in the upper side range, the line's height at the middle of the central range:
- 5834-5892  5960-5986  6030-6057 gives -0.040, 15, 14.9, 14.9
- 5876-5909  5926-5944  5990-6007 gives -0.074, 13.4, 15.3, 14.1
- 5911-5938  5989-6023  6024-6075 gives -0.016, 14.8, 14.9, 14.9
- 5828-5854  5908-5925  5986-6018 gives 0.045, 15.7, 15.3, 15.5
